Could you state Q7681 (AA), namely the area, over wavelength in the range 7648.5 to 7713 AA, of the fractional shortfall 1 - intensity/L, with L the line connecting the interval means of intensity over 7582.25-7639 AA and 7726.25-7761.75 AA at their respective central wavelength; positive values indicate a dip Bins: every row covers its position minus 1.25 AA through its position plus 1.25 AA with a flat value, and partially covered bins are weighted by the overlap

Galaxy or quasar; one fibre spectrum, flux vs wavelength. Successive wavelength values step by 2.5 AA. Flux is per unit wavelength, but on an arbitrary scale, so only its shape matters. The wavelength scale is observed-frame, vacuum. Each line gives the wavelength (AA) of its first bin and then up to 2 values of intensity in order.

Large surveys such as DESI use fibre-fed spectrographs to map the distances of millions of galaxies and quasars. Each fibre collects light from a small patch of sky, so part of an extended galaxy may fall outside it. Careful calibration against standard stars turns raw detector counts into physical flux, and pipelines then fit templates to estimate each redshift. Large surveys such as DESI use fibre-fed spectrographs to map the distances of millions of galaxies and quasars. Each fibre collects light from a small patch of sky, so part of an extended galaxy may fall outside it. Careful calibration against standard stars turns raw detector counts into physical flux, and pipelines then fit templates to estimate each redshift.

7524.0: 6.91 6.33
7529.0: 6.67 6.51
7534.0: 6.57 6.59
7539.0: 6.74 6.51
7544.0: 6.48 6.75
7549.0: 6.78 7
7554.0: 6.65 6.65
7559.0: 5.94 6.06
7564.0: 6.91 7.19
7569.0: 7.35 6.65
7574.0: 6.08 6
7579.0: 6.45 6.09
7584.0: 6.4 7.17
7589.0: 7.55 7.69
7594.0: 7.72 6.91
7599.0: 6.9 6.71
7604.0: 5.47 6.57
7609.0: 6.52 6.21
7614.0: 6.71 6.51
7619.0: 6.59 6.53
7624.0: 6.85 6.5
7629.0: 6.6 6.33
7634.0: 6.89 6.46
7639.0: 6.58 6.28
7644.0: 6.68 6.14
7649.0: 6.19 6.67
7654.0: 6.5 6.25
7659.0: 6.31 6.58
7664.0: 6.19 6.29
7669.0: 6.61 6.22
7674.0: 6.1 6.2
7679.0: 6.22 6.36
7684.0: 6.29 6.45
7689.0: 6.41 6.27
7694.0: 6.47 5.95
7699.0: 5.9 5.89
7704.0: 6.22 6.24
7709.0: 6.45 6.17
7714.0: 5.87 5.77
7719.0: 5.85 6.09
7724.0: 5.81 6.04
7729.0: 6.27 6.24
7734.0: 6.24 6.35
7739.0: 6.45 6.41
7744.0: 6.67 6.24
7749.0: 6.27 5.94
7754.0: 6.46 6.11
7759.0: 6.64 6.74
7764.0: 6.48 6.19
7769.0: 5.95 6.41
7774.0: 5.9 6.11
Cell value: 2.3 AA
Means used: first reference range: 6.71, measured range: 6.28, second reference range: 6.34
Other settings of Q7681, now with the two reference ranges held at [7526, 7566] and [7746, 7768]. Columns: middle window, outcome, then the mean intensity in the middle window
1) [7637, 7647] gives 0.05 AA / 6.44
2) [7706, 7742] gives 1.33 AA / 6.14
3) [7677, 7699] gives 0.50 AA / 6.28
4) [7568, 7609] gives -1.15 AA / 6.72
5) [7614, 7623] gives -0.10 AA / 6.57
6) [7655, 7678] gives 0.50 AA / 6.31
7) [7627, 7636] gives -0.14 AA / 6.59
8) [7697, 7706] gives 0.54 AA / 6.02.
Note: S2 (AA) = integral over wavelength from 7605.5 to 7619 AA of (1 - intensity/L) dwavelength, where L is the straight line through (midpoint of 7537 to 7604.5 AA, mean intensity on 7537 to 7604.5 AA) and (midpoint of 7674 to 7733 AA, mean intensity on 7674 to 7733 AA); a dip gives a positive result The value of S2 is 0.05 AA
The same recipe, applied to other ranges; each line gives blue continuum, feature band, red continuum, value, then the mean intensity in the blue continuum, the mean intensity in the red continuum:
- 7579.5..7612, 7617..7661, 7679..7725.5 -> 0.13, 6.77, 6.14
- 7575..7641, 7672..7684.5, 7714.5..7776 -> 0.39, 6.64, 6.22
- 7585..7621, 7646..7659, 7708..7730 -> 0.22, 6.79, 6.03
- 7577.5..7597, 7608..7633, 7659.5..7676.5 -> 0.65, 6.99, 6.32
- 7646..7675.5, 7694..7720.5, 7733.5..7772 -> 1.22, 6.34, 6.35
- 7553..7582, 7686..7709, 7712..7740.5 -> -0.13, 6.51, 6.09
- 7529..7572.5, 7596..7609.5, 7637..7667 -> 0.07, 6.67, 6.39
